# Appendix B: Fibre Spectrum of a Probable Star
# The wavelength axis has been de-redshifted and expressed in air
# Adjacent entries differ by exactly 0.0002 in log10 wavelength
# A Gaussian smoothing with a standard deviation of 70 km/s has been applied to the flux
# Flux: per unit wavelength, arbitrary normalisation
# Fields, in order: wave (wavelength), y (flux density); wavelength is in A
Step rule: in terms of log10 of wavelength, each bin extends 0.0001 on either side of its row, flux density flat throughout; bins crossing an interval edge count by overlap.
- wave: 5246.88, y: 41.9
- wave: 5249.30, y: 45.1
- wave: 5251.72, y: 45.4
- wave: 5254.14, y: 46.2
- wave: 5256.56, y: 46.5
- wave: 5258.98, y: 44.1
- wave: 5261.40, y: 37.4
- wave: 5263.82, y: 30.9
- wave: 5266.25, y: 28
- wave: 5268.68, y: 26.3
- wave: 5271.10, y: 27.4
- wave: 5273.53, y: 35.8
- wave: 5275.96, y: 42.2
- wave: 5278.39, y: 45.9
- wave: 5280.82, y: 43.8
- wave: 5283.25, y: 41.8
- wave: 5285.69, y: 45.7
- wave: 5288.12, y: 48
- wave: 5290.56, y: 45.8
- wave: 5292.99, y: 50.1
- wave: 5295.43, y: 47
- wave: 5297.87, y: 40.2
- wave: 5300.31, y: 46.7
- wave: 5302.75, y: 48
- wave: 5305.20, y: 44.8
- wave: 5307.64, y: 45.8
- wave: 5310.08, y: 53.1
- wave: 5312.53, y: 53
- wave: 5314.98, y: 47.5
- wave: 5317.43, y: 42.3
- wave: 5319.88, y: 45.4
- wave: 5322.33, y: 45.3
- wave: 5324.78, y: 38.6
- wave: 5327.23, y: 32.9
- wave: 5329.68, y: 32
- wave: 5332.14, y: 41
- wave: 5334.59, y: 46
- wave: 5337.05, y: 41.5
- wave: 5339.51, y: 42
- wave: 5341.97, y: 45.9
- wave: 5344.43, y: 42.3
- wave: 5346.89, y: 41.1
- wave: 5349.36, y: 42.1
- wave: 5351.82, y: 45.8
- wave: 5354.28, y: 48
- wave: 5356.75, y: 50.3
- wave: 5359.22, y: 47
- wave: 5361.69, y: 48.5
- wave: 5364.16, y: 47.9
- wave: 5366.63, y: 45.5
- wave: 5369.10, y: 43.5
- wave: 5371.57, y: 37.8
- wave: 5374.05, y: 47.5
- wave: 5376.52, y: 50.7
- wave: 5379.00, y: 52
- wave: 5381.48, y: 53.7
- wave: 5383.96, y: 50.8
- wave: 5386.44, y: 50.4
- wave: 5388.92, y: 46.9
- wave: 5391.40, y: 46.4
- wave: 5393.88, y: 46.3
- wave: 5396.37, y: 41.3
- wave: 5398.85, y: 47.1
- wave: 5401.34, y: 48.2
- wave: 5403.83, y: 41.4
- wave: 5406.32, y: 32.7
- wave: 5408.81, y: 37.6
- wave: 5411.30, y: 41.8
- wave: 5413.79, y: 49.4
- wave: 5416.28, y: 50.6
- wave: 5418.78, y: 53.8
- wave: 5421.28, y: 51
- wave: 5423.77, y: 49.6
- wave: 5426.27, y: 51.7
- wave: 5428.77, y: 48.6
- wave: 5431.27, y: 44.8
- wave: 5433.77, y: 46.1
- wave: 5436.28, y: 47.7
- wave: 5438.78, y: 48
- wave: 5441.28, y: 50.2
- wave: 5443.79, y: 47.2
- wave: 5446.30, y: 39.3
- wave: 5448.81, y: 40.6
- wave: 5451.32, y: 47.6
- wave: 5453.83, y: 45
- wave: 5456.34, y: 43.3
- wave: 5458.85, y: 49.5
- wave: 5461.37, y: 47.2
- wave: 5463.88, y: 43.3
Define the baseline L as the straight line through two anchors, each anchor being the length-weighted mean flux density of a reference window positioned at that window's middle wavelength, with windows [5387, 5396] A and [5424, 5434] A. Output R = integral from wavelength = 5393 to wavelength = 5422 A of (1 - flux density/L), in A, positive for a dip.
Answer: 1.3 A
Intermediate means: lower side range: 46.3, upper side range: 48.2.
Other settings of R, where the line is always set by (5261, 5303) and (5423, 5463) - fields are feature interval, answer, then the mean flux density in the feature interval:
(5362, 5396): -2.6 A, 47.5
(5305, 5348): -1.2 A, 43.3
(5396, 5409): 1.0 A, 41.7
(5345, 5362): -1.0 A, 45.8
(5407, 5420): -0.2 A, 46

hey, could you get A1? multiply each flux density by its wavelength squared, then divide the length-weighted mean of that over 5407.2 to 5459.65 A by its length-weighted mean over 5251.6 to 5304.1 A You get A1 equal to 1.2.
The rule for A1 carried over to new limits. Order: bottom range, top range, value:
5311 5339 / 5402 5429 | 1.13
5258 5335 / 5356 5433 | 1.16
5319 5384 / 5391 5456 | 1.06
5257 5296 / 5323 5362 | 1.09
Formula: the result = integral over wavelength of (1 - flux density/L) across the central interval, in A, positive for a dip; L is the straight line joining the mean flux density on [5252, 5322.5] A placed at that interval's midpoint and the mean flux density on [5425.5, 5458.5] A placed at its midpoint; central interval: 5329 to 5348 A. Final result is 1.0 A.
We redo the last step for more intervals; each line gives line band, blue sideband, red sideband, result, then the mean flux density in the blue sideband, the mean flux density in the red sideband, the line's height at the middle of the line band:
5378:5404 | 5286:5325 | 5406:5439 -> -0.6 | 46.5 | 47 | 46.9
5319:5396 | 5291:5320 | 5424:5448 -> 3.4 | 47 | 47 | 47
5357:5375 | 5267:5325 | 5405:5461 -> -0.3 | 43.7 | 46.2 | 45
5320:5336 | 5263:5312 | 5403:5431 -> 1.3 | 42.1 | 46.2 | 43.4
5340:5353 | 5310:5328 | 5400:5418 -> 0.2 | 44.5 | 43.4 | 44.2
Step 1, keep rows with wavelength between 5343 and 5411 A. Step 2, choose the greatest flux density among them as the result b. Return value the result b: 53.7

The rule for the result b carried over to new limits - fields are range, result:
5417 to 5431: 53.8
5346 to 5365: 50.3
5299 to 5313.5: 53.1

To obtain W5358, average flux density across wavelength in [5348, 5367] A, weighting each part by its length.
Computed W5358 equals 46.9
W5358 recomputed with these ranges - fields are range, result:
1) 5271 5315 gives 45.2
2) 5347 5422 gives 46.4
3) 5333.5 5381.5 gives 45.8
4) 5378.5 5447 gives 47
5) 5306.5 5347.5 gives 43.3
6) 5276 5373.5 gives 44.6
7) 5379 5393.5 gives 49.7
